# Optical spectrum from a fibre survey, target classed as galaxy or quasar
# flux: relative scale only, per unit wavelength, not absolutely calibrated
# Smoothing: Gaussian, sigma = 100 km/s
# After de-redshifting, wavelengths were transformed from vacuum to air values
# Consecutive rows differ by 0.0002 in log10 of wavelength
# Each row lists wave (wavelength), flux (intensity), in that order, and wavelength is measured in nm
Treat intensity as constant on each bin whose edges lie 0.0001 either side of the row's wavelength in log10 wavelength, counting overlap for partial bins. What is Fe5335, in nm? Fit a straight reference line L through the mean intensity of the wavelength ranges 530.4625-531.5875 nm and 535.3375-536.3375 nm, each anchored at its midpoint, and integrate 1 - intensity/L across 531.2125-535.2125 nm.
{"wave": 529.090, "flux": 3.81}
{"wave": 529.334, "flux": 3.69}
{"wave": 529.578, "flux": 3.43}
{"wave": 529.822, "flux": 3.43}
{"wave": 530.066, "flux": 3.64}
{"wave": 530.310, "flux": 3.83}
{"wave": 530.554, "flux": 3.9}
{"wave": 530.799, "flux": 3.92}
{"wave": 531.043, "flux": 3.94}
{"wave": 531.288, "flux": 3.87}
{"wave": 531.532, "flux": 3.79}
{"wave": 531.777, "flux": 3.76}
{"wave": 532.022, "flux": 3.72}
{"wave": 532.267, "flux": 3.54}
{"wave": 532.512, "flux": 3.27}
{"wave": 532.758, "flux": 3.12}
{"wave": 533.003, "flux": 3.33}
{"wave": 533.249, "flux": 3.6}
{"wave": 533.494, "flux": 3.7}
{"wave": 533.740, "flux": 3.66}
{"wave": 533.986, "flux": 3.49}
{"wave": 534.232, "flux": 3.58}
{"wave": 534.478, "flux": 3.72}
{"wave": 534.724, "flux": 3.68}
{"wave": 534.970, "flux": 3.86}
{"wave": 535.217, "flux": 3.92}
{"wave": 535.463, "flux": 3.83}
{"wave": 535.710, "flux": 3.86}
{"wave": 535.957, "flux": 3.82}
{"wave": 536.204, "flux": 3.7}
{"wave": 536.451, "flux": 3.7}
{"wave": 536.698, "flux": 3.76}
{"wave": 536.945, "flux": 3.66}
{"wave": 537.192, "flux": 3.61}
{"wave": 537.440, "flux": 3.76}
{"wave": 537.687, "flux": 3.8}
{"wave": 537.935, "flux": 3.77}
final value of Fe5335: 0.25 nm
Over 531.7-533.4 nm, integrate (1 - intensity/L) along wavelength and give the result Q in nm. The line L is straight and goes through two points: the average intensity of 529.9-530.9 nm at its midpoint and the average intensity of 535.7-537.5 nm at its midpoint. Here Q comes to 0.136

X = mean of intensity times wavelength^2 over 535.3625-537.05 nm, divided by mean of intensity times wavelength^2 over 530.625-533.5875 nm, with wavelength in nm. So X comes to 1.05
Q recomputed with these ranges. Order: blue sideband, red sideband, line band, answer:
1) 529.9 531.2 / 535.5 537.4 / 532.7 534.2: 0.11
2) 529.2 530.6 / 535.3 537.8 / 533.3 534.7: 0.03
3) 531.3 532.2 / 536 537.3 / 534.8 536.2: -0.05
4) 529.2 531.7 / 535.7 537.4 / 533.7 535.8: 0.00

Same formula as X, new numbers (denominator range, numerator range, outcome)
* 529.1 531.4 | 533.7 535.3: 1.00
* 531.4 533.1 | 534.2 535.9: 1.09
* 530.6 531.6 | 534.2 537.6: 0.98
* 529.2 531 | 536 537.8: 1.03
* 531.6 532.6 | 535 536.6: 1.07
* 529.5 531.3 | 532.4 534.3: 0.94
